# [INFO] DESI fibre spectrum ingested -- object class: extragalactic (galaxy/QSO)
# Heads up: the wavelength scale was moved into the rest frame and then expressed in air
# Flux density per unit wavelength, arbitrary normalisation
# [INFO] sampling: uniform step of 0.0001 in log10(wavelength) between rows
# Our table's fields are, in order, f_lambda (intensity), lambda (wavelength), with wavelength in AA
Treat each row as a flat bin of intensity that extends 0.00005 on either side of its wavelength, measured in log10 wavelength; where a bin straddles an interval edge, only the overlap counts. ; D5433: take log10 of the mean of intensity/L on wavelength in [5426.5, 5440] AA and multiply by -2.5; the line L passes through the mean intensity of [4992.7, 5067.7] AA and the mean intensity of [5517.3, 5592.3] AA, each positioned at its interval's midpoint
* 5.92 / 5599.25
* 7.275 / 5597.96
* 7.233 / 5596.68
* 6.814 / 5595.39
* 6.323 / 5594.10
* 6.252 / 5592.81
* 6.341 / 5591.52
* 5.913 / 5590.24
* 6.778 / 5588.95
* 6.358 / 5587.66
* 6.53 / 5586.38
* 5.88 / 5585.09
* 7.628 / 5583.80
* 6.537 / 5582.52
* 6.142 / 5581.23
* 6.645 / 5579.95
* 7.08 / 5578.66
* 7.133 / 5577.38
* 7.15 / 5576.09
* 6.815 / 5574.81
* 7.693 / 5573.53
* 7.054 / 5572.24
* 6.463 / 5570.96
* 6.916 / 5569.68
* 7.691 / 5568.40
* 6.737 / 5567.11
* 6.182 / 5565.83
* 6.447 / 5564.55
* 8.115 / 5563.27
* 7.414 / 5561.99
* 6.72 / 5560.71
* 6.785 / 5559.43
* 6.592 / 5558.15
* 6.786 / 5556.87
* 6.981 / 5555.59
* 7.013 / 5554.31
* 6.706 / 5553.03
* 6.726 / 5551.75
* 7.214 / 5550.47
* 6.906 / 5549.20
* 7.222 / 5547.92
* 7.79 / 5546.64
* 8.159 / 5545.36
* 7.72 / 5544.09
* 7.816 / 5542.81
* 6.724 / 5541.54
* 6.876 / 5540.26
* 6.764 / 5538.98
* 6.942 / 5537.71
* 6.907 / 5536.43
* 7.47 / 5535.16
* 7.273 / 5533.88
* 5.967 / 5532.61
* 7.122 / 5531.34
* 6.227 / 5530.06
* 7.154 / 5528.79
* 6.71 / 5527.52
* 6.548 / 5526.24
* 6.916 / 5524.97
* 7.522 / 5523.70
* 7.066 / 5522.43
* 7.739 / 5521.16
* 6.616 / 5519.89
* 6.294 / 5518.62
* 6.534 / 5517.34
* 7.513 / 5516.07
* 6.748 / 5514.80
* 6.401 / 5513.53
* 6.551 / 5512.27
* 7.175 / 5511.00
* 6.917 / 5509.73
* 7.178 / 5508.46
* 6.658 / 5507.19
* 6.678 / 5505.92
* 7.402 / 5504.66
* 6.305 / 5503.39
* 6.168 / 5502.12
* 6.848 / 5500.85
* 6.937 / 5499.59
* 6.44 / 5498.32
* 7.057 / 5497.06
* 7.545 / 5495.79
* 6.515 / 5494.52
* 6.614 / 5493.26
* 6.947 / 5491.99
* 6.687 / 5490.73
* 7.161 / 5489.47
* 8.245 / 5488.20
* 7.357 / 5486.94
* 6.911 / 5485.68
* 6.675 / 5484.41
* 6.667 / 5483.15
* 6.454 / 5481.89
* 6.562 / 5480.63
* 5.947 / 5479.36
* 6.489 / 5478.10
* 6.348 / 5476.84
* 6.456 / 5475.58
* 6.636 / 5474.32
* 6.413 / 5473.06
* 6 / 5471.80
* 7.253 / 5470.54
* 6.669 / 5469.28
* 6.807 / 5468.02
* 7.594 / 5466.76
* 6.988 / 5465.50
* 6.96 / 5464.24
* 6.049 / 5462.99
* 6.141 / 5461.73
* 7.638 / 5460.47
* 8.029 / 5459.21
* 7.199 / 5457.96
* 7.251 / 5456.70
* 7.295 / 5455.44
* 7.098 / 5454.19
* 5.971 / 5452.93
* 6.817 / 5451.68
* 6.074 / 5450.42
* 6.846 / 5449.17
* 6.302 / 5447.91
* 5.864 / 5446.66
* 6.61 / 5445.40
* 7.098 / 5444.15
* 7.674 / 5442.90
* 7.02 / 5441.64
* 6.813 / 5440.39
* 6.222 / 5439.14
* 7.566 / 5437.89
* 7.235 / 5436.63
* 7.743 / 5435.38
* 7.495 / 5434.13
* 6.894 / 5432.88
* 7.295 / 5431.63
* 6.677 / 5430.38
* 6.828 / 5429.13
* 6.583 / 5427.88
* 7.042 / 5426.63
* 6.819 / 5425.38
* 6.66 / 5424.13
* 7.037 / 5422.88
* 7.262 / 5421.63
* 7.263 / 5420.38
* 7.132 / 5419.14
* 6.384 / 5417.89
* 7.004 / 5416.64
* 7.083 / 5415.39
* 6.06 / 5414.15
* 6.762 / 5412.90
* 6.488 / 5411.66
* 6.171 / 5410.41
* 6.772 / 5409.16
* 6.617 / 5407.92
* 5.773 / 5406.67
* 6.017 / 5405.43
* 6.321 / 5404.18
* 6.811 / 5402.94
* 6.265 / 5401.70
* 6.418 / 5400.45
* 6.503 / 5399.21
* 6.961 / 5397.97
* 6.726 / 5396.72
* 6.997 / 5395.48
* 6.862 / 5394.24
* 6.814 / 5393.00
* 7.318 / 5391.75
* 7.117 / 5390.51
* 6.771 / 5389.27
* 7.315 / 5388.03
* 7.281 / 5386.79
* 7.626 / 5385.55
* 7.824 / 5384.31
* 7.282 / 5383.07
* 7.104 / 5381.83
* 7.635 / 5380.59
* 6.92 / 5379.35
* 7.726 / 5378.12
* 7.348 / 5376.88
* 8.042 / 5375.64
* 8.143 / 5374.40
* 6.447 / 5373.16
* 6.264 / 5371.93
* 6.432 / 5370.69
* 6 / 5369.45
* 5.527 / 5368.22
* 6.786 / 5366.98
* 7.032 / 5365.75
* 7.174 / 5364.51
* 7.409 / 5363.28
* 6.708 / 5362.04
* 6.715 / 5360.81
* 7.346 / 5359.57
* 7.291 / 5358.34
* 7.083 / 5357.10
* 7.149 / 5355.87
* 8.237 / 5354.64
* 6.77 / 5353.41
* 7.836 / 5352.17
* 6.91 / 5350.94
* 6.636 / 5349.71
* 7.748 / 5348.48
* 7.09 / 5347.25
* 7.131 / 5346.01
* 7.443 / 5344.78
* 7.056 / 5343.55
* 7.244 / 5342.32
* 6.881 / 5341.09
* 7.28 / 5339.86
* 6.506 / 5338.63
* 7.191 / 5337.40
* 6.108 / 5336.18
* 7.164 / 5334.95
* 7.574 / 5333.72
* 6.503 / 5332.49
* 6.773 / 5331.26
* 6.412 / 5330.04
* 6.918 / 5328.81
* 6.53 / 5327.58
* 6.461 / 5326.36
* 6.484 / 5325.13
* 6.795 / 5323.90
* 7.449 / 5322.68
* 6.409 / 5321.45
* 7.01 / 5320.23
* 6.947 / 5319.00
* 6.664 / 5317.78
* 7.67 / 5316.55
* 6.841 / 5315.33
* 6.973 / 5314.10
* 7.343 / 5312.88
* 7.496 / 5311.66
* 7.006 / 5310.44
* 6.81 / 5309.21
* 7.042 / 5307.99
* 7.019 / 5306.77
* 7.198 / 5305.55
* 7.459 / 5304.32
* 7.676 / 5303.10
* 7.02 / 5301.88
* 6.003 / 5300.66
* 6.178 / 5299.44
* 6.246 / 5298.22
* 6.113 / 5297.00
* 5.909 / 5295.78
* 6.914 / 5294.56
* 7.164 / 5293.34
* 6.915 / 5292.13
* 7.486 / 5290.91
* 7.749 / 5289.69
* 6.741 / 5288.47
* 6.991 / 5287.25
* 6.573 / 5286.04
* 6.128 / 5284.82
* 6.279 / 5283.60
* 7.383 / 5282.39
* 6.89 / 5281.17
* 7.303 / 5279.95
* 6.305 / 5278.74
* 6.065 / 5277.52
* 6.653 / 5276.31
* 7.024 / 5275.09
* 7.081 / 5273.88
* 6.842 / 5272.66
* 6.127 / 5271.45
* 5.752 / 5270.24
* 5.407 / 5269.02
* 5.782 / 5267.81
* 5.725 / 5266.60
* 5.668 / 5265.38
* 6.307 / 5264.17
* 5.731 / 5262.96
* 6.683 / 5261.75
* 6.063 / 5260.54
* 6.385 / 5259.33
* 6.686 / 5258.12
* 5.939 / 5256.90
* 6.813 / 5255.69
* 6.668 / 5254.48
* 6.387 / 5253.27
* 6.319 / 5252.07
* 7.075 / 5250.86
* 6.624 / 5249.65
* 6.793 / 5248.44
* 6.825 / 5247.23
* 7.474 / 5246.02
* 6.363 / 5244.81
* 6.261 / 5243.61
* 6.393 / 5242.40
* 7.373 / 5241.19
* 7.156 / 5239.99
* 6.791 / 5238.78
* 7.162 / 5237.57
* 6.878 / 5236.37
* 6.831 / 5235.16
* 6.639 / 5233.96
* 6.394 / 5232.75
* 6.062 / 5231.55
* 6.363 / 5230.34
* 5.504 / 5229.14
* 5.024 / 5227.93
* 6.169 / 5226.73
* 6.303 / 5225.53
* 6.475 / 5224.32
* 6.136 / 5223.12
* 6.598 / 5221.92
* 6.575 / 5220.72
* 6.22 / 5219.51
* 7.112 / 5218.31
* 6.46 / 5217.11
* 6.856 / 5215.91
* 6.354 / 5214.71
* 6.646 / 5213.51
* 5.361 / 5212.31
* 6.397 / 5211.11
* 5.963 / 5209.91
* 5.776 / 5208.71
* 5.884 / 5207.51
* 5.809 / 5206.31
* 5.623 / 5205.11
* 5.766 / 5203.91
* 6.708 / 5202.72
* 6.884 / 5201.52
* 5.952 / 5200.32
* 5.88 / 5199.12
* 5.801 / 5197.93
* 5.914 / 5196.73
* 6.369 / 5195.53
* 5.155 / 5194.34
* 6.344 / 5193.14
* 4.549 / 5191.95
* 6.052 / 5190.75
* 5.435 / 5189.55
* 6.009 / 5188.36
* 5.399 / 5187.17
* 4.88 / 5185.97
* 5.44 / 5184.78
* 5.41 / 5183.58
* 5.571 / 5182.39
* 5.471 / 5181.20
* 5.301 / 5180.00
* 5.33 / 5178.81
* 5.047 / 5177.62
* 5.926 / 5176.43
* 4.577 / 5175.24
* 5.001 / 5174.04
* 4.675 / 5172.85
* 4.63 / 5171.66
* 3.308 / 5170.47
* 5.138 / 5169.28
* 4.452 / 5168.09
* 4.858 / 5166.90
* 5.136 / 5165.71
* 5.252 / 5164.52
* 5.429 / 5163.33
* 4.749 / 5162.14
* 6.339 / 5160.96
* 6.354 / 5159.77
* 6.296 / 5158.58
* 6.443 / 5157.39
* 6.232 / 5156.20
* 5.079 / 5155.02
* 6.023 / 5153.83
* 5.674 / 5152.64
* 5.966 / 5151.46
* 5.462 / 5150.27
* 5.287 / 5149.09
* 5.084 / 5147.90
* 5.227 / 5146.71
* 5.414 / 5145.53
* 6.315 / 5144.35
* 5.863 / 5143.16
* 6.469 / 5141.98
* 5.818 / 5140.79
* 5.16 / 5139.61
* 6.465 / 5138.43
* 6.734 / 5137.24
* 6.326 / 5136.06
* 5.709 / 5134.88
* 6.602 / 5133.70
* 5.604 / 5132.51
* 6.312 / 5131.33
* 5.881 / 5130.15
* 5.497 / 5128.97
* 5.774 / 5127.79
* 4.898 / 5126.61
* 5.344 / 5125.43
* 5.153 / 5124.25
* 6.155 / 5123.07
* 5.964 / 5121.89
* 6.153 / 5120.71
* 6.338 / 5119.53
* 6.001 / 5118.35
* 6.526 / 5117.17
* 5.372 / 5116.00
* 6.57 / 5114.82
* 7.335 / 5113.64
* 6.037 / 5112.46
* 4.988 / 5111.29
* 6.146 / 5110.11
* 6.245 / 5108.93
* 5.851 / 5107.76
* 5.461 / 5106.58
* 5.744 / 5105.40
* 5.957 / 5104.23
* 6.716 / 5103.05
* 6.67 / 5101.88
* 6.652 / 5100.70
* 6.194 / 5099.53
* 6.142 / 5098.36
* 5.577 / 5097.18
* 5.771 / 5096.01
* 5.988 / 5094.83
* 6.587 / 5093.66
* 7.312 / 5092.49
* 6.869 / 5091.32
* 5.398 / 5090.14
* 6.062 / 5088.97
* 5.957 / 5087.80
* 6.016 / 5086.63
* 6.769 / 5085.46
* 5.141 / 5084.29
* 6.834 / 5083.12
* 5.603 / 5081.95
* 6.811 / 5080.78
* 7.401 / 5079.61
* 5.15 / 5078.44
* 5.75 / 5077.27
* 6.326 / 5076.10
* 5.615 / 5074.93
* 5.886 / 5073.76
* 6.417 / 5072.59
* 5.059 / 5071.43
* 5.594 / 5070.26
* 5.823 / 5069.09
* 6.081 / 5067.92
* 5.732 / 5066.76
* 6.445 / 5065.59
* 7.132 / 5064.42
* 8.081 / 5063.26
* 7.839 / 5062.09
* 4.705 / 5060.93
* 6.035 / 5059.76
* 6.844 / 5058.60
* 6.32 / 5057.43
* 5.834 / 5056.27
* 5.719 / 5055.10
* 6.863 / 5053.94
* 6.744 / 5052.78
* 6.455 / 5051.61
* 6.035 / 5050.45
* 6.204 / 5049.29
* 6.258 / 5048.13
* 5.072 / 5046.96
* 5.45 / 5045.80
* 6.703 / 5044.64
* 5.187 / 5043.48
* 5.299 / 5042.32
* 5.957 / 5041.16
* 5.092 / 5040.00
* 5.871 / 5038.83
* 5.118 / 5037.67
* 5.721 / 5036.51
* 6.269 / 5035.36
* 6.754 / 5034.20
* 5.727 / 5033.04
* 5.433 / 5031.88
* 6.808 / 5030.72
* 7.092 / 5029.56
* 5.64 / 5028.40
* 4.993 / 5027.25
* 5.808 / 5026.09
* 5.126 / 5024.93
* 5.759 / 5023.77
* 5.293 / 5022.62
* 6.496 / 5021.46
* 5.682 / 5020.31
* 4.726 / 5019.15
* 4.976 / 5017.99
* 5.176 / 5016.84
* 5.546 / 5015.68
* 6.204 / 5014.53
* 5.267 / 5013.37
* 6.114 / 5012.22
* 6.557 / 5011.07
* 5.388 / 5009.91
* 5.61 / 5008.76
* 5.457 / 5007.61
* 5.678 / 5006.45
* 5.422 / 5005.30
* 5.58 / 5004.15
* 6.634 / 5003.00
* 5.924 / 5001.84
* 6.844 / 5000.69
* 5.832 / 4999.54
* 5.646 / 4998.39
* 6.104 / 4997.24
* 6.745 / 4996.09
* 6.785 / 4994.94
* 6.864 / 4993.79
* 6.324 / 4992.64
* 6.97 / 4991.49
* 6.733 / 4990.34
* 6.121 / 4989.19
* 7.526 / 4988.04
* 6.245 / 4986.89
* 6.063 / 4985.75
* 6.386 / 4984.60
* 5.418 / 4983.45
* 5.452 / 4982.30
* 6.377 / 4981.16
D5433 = -0.05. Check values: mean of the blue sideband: 5.98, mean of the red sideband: 6.92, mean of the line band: 7.05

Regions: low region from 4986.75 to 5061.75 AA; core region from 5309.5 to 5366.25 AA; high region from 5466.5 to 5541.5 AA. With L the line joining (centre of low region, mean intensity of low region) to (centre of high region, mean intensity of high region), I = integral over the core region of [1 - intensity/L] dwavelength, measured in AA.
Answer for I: -4.4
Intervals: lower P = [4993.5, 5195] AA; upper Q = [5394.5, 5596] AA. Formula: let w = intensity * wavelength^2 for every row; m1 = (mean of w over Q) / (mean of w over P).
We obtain 1.4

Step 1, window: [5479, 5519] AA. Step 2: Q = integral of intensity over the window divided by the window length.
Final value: 6.82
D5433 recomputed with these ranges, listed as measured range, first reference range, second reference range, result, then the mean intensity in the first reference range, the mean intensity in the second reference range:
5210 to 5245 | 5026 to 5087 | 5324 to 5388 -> 0.03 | 6.07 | 7.04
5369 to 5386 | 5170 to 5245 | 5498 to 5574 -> -0.12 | 5.95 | 6.95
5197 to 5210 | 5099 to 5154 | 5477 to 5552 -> 0.02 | 5.94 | 6.92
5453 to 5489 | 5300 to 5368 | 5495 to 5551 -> 0.02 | 7.02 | 6.97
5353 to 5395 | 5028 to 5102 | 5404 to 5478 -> -0.07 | 6.12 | 6.8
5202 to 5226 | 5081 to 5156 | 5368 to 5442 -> 0.01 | 5.98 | 6.9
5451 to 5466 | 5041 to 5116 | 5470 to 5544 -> -0.03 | 6.14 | 6.83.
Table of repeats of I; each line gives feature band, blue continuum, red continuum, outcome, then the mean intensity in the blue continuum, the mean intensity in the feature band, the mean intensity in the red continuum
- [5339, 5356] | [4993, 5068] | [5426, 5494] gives -1.6 AA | 5.98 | 7.23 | 6.86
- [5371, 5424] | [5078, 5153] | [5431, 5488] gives -1.8 AA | 6.01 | 6.91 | 6.84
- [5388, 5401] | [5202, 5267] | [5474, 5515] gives -0.5 AA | 6.38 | 6.87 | 6.78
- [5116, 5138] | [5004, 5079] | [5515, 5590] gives 0.5 AA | 5.9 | 5.93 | 6.95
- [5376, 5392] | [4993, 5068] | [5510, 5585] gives -1.6 AA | 5.98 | 7.34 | 6.97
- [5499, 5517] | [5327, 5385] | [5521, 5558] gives 0.6 AA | 7.05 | 6.82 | 7.05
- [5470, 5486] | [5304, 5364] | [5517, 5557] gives 1.2 AA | 7.03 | 6.51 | 7.02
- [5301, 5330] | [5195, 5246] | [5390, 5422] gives -2.1 AA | 6.33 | 6.99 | 6.68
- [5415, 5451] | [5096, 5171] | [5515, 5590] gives -1.6 AA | 5.81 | 6.91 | 6.95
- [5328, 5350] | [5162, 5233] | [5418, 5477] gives -2.1 AA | 5.7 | 6.98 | 6.89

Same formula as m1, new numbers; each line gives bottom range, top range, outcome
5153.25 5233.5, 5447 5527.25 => 1.32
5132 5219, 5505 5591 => 1.40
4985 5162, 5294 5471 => 1.30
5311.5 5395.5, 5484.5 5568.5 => 1.05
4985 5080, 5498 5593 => 1.39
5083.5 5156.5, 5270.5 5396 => 1.27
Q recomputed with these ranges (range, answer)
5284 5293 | 6.93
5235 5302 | 6.57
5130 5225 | 5.75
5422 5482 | 6.83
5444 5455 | 6.51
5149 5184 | 5.35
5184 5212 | 5.82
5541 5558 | 7.2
